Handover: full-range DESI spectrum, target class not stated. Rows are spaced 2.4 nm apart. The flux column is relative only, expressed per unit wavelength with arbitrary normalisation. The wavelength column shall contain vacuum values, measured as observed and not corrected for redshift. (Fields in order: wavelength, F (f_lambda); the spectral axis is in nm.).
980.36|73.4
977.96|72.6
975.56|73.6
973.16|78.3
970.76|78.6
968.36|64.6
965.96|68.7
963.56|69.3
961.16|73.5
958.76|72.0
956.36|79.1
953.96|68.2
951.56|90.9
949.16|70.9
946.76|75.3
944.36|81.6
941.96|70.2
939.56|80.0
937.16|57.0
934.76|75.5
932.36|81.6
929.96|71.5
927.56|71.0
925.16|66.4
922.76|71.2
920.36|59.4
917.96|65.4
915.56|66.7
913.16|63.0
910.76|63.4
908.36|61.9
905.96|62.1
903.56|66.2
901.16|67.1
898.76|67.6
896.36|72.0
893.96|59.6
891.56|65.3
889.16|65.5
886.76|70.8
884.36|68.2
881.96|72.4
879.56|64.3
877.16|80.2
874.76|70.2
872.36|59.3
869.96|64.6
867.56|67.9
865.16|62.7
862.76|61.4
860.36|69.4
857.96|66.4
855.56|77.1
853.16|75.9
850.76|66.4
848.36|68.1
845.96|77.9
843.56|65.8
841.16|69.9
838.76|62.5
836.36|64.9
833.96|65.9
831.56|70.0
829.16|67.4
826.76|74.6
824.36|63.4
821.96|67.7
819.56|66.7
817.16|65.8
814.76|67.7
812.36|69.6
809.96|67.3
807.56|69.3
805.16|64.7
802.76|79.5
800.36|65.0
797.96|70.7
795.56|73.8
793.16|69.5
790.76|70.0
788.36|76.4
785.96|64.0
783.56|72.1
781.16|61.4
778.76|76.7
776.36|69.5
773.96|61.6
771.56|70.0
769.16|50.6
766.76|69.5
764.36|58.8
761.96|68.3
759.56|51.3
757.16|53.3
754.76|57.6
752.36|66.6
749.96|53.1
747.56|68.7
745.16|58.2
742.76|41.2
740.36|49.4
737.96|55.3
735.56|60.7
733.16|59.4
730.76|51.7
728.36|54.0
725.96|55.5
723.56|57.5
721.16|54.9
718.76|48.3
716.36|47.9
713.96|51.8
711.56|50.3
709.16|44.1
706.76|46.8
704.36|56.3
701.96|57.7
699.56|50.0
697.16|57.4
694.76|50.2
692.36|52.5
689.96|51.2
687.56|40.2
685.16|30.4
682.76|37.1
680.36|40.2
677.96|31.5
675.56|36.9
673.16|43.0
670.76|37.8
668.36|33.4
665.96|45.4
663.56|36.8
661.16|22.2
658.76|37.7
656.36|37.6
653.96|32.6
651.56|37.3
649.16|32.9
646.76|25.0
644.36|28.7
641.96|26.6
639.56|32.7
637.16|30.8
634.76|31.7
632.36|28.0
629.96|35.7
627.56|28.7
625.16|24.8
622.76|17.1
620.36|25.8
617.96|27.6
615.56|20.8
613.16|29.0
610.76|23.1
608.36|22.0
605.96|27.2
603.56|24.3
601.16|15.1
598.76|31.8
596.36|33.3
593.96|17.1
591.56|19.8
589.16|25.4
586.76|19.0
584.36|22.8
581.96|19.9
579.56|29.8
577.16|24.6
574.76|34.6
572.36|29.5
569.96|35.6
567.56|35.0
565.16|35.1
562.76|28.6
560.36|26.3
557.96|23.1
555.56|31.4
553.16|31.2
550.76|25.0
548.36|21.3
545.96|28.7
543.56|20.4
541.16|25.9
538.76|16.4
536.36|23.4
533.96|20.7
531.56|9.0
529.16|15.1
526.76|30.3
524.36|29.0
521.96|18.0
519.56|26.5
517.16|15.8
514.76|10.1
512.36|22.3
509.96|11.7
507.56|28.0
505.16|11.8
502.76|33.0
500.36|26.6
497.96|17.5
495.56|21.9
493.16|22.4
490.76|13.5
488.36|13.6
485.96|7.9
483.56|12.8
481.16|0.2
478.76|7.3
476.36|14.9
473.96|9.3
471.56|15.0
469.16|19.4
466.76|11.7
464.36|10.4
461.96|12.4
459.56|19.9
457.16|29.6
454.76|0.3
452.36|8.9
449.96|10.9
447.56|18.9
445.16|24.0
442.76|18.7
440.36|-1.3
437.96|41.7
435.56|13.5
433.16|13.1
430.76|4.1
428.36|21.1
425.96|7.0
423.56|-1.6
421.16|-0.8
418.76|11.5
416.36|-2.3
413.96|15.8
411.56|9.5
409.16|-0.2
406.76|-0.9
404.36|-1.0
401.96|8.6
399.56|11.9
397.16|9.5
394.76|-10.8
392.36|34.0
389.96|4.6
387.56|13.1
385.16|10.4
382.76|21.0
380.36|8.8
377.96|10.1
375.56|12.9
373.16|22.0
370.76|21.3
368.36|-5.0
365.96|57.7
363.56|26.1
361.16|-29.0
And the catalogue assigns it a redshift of 0.724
